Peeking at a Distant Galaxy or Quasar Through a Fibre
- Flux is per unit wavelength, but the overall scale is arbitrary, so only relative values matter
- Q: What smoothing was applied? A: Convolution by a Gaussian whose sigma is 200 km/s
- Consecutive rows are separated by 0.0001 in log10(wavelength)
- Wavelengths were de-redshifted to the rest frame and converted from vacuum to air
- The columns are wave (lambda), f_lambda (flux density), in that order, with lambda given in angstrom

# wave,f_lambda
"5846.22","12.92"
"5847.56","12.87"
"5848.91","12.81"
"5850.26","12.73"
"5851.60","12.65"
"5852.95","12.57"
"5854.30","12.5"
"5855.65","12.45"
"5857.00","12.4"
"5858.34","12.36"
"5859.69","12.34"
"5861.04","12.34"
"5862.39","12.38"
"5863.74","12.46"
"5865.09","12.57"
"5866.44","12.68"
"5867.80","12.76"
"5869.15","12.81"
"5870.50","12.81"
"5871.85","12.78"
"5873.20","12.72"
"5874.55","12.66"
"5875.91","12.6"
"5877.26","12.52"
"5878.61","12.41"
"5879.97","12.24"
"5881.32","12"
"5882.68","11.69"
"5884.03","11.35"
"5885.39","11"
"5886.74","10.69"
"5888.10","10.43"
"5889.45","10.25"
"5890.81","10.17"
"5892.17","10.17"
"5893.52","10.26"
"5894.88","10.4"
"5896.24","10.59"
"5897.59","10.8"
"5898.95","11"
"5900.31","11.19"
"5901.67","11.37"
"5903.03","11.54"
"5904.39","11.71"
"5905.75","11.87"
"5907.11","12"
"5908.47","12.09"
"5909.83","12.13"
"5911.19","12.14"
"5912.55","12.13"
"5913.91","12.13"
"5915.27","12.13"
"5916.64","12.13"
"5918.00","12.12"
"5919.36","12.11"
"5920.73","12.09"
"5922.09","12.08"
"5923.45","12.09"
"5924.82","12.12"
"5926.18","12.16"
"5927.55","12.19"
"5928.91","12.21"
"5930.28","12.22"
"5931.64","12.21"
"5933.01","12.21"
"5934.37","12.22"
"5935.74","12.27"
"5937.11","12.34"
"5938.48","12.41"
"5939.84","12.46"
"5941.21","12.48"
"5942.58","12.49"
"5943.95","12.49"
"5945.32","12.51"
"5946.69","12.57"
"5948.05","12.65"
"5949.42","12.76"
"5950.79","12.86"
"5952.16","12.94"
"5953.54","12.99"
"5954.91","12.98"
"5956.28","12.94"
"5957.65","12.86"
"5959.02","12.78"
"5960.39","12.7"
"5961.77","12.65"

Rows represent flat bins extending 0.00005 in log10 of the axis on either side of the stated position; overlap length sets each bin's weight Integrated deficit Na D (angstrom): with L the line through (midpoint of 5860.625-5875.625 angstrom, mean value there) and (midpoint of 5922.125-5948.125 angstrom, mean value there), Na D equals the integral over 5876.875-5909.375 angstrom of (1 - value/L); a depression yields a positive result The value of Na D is 3.3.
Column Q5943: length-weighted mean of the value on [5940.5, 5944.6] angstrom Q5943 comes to 12.5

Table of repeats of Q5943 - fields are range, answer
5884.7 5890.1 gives 10.6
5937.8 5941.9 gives 12.5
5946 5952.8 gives 12.8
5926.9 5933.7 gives 12.2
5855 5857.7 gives 12.5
